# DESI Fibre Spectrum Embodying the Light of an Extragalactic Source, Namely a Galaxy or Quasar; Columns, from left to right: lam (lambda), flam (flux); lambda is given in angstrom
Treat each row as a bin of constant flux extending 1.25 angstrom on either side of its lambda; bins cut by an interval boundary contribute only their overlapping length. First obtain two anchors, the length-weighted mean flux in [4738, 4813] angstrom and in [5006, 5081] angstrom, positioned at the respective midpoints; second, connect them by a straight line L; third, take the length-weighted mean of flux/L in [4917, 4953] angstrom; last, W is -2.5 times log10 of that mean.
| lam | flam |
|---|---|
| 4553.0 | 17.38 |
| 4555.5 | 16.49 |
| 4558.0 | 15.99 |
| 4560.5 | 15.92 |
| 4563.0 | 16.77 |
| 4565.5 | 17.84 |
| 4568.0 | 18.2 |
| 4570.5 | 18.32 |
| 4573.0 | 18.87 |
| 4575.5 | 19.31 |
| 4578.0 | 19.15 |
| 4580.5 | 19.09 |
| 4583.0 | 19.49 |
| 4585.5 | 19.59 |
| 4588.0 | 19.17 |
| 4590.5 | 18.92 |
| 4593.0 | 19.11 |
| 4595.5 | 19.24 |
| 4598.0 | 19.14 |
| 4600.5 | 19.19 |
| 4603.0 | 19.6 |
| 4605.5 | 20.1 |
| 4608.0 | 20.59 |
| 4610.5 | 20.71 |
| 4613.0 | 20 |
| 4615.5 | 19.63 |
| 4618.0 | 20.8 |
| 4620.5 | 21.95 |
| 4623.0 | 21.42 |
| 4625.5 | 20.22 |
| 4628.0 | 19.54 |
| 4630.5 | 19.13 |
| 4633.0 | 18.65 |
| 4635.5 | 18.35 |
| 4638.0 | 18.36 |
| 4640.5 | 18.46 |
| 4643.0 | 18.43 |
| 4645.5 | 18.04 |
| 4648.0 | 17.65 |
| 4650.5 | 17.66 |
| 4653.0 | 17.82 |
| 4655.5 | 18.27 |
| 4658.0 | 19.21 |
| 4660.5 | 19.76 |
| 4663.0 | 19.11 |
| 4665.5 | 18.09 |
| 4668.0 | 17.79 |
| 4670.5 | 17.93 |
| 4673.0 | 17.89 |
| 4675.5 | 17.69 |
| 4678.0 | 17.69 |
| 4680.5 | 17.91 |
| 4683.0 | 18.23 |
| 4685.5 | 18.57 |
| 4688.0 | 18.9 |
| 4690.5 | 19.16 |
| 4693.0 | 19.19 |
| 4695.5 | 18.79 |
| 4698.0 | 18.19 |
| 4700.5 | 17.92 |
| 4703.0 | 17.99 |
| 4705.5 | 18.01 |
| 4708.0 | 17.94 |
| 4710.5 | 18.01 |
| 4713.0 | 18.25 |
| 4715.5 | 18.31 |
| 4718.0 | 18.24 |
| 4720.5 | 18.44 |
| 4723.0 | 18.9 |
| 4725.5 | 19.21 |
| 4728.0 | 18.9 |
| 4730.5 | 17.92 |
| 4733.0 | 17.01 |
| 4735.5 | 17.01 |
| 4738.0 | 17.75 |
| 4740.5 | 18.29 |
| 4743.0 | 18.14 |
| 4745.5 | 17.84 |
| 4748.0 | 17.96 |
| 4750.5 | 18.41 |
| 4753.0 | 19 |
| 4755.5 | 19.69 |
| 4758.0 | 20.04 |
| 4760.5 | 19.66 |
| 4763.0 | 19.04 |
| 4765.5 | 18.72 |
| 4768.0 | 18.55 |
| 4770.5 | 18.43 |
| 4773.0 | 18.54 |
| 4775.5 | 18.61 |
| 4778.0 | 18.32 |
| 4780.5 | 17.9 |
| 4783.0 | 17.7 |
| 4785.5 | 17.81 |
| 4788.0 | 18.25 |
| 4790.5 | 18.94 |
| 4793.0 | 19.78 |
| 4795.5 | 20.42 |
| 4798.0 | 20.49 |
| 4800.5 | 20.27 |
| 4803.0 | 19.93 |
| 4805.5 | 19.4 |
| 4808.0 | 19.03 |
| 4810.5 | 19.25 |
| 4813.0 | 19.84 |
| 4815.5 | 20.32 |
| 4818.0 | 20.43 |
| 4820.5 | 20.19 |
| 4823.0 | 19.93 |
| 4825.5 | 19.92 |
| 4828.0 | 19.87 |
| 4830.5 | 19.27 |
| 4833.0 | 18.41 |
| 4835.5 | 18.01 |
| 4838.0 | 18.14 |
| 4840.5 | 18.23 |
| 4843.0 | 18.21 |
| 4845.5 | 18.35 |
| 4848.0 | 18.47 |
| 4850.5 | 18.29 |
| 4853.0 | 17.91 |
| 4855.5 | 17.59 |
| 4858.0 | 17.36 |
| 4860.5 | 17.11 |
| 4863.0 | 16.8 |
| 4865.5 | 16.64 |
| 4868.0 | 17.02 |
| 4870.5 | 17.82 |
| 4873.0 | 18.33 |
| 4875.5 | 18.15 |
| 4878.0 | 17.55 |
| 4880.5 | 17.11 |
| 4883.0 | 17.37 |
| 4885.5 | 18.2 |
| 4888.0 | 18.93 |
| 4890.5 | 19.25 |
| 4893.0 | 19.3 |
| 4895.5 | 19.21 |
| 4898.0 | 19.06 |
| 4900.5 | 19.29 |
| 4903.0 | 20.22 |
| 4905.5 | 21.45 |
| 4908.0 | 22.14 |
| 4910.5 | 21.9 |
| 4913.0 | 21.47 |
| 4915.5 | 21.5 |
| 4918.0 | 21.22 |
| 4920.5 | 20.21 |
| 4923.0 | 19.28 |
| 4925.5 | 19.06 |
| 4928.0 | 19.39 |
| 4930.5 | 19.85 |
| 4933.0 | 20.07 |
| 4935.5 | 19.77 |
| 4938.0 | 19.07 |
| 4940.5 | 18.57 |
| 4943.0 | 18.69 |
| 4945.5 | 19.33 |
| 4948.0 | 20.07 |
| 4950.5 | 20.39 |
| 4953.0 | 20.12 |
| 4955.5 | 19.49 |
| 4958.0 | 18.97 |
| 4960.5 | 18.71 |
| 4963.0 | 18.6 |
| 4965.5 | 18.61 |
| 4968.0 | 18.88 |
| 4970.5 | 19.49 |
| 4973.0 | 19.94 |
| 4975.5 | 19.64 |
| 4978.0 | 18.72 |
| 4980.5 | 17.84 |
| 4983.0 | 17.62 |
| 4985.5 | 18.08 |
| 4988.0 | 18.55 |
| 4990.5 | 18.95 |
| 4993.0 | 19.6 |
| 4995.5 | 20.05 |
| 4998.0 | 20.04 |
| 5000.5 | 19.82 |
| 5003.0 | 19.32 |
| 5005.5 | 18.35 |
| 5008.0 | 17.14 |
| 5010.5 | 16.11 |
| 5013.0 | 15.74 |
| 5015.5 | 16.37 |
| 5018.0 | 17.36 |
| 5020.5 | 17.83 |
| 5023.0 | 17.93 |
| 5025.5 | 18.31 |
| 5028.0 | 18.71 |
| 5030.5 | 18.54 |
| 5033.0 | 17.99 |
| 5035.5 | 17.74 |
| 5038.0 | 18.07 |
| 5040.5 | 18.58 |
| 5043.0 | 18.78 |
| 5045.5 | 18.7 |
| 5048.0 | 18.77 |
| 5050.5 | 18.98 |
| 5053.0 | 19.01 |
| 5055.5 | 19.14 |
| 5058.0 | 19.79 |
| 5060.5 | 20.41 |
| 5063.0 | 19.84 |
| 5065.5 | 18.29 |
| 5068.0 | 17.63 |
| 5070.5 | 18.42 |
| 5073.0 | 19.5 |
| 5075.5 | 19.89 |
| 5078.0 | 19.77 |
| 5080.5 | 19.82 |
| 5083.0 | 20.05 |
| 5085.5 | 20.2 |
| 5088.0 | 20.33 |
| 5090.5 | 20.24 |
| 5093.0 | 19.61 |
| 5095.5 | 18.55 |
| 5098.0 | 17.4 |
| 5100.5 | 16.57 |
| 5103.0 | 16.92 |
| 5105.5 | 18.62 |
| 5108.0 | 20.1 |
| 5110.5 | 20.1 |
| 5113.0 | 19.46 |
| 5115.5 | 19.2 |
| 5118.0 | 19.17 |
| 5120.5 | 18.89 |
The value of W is -0.06 mag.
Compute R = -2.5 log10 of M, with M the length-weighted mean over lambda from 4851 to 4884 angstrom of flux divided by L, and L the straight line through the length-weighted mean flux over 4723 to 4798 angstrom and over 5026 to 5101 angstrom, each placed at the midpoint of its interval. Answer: 0.08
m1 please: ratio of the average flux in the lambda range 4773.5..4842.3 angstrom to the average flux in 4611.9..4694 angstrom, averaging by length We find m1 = 1.0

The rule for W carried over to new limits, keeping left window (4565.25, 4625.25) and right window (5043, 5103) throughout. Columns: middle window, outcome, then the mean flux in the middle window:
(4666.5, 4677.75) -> 0.10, 17.8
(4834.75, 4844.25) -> 0.07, 18.2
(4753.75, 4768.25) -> 0.01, 19.3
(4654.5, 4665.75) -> 0.03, 19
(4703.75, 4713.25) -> 0.08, 18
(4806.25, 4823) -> -0.03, 19.8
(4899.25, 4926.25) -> -0.08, 20.7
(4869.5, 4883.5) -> 0.09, 17.7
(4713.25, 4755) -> 0.07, 18.2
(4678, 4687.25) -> 0.08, 18.2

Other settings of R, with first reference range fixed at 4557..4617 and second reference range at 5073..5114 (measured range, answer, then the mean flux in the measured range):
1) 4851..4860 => 0.086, 17.6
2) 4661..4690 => 0.044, 18.2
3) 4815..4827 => -0.059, 20.1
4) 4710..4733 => 0.036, 18.4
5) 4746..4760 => 0.002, 19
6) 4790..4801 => -0.054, 20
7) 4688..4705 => 0.026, 18.5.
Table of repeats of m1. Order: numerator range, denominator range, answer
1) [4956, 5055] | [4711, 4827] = 0.98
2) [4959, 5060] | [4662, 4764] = 1.01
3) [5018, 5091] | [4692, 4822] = 1.01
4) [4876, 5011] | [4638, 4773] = 1.05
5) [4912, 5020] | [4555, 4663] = 1.01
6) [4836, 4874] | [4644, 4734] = 0.97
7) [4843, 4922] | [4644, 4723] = 1.03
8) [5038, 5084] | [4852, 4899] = 1.07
